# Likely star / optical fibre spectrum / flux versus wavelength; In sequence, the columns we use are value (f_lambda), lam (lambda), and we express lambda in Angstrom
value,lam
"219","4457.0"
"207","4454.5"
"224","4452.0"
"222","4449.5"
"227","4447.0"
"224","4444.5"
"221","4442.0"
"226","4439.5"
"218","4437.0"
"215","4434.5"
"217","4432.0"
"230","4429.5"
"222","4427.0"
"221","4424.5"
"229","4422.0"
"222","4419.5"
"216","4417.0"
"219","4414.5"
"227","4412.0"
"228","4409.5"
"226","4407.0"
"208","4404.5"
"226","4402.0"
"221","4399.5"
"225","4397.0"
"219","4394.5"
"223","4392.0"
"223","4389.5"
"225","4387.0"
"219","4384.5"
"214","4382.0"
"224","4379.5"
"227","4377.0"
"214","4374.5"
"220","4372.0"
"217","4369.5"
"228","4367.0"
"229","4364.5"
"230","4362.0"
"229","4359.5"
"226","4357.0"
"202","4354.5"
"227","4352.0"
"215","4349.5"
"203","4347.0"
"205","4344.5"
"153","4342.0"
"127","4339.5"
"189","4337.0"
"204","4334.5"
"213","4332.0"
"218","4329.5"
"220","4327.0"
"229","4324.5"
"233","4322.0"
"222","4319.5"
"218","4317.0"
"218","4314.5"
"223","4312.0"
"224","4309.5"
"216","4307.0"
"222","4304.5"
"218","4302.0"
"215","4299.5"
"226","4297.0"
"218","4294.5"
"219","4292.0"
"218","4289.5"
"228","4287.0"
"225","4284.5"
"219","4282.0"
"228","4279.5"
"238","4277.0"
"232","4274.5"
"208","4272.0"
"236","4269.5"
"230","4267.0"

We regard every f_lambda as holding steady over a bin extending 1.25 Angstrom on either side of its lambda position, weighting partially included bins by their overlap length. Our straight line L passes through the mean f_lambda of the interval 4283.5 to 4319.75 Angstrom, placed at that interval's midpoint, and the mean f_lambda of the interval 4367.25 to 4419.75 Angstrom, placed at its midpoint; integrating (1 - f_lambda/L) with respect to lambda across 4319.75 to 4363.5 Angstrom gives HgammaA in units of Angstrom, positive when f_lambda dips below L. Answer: 2.6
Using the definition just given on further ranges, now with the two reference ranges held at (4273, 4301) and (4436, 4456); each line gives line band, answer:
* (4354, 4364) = -0.05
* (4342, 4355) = 1.02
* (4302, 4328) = 0.14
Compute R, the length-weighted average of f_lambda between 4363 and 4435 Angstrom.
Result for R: 222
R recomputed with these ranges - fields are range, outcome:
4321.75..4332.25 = 223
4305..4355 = 208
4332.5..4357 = 194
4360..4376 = 223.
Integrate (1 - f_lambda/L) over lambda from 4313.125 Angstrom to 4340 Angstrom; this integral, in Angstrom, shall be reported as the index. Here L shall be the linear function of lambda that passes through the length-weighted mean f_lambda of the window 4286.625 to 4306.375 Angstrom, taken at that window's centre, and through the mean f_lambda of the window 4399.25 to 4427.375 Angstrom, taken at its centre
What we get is 1.2 Angstrom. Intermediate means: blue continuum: 220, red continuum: 222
